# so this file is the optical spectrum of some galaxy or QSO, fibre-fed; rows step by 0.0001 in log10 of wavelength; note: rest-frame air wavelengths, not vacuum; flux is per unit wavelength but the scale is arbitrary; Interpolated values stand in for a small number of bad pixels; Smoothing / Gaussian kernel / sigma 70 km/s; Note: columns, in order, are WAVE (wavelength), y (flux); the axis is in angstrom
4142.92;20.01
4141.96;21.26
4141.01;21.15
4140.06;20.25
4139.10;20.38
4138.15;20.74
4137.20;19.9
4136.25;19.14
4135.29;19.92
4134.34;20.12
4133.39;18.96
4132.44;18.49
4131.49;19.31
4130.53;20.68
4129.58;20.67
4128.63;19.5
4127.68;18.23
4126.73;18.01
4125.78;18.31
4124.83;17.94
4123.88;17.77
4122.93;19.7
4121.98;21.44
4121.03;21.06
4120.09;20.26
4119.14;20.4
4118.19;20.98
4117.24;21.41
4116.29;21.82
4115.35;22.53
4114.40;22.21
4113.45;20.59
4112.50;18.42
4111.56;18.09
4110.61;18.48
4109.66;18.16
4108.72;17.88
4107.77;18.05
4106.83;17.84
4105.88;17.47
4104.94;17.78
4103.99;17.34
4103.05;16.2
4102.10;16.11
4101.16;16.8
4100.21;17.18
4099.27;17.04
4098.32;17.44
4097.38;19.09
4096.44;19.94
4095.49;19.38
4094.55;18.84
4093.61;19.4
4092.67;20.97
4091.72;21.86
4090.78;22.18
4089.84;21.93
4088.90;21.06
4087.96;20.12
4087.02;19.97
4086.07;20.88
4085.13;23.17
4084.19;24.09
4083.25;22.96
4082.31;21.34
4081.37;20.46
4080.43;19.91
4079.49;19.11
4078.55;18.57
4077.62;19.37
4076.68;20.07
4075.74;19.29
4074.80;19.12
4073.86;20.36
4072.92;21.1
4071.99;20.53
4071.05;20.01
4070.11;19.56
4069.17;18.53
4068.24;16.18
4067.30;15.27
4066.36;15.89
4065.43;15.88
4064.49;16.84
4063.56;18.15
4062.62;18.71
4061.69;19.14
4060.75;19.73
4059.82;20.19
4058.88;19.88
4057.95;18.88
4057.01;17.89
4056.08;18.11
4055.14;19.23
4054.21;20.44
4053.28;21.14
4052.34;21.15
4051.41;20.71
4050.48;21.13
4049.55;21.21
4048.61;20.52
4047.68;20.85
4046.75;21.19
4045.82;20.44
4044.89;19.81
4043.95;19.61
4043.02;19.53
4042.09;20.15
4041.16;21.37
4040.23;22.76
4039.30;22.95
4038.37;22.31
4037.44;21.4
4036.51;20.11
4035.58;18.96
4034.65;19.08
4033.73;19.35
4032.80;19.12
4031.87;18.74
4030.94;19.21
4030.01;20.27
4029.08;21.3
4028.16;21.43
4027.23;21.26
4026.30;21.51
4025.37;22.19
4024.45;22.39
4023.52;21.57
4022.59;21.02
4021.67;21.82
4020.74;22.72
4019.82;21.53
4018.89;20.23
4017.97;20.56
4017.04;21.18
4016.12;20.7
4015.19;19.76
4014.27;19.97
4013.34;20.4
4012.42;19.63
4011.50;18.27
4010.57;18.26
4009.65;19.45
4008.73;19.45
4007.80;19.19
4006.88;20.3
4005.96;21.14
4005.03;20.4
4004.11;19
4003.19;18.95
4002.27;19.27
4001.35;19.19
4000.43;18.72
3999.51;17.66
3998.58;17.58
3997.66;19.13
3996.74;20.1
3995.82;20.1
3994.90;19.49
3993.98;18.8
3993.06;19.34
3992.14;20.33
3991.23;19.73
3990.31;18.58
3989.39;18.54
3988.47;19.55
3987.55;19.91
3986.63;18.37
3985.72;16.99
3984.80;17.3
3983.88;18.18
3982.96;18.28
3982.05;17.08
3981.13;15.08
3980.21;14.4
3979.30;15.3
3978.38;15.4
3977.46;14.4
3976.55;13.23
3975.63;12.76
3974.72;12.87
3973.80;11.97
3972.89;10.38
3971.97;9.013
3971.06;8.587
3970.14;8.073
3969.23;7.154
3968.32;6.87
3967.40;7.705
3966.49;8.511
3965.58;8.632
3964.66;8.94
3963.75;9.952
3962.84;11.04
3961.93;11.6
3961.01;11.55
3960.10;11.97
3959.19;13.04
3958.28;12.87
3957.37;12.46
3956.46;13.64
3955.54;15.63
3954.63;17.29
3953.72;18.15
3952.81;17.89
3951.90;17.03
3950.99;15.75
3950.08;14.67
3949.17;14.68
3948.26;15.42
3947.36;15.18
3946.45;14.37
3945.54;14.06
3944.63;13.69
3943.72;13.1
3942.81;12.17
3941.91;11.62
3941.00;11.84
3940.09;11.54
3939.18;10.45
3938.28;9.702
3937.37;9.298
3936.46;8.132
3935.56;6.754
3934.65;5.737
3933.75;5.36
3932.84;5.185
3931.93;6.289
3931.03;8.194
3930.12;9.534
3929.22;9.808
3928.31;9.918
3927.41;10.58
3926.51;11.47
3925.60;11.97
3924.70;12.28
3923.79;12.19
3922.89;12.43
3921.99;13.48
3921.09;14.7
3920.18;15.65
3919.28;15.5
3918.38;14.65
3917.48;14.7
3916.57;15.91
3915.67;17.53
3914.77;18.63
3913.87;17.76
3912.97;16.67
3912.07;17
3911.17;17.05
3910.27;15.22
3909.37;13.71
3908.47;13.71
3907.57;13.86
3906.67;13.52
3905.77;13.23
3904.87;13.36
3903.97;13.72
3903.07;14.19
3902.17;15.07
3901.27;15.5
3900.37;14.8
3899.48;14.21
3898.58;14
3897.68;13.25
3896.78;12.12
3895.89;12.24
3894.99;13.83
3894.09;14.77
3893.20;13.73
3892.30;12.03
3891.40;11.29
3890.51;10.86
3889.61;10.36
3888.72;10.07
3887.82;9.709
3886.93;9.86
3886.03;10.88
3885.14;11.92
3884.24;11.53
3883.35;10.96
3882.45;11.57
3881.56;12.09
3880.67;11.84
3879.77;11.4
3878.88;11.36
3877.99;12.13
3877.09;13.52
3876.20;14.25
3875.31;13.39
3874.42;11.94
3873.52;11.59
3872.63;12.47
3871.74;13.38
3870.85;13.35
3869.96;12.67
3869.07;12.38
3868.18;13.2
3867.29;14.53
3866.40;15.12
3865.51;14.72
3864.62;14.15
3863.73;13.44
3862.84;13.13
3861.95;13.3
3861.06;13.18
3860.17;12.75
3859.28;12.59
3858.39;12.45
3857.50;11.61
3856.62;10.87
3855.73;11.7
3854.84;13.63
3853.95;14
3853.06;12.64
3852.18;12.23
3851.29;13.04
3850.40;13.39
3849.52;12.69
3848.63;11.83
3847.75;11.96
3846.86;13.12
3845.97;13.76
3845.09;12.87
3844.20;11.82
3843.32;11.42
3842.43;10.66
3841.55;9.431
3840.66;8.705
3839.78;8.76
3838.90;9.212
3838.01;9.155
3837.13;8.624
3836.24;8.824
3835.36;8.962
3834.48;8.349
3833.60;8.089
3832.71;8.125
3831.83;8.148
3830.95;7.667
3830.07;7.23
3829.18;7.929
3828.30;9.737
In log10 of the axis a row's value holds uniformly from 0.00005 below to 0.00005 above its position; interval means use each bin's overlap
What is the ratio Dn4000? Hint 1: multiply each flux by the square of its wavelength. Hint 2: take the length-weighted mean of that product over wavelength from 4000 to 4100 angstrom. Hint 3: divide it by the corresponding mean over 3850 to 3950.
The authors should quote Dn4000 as 1.7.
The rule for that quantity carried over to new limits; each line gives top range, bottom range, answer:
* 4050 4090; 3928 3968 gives 1.80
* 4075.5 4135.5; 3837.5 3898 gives 1.81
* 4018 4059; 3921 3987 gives 1.76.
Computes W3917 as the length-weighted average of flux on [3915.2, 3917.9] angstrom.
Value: 16.1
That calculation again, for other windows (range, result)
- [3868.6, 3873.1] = 12.9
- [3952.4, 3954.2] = 18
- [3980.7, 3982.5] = 16.1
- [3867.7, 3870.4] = 12.8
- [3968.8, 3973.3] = 8.63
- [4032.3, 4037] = 19.3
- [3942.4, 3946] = 13.2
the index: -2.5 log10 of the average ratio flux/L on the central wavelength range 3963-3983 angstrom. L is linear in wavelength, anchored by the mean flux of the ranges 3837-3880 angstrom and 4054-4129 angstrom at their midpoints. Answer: 0.35 mag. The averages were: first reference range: 12.4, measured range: 11.4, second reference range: 19.3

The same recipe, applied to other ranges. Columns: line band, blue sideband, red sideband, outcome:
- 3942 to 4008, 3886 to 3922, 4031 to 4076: 0.10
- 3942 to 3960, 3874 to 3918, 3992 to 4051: 0.12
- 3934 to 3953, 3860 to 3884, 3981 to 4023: 0.31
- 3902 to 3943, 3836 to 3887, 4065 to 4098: 0.15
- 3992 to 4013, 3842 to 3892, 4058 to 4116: -0.16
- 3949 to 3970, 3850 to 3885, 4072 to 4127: 0.24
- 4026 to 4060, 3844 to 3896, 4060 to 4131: -0.15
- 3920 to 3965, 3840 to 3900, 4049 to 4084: 0.24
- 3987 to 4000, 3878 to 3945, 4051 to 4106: -0.21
